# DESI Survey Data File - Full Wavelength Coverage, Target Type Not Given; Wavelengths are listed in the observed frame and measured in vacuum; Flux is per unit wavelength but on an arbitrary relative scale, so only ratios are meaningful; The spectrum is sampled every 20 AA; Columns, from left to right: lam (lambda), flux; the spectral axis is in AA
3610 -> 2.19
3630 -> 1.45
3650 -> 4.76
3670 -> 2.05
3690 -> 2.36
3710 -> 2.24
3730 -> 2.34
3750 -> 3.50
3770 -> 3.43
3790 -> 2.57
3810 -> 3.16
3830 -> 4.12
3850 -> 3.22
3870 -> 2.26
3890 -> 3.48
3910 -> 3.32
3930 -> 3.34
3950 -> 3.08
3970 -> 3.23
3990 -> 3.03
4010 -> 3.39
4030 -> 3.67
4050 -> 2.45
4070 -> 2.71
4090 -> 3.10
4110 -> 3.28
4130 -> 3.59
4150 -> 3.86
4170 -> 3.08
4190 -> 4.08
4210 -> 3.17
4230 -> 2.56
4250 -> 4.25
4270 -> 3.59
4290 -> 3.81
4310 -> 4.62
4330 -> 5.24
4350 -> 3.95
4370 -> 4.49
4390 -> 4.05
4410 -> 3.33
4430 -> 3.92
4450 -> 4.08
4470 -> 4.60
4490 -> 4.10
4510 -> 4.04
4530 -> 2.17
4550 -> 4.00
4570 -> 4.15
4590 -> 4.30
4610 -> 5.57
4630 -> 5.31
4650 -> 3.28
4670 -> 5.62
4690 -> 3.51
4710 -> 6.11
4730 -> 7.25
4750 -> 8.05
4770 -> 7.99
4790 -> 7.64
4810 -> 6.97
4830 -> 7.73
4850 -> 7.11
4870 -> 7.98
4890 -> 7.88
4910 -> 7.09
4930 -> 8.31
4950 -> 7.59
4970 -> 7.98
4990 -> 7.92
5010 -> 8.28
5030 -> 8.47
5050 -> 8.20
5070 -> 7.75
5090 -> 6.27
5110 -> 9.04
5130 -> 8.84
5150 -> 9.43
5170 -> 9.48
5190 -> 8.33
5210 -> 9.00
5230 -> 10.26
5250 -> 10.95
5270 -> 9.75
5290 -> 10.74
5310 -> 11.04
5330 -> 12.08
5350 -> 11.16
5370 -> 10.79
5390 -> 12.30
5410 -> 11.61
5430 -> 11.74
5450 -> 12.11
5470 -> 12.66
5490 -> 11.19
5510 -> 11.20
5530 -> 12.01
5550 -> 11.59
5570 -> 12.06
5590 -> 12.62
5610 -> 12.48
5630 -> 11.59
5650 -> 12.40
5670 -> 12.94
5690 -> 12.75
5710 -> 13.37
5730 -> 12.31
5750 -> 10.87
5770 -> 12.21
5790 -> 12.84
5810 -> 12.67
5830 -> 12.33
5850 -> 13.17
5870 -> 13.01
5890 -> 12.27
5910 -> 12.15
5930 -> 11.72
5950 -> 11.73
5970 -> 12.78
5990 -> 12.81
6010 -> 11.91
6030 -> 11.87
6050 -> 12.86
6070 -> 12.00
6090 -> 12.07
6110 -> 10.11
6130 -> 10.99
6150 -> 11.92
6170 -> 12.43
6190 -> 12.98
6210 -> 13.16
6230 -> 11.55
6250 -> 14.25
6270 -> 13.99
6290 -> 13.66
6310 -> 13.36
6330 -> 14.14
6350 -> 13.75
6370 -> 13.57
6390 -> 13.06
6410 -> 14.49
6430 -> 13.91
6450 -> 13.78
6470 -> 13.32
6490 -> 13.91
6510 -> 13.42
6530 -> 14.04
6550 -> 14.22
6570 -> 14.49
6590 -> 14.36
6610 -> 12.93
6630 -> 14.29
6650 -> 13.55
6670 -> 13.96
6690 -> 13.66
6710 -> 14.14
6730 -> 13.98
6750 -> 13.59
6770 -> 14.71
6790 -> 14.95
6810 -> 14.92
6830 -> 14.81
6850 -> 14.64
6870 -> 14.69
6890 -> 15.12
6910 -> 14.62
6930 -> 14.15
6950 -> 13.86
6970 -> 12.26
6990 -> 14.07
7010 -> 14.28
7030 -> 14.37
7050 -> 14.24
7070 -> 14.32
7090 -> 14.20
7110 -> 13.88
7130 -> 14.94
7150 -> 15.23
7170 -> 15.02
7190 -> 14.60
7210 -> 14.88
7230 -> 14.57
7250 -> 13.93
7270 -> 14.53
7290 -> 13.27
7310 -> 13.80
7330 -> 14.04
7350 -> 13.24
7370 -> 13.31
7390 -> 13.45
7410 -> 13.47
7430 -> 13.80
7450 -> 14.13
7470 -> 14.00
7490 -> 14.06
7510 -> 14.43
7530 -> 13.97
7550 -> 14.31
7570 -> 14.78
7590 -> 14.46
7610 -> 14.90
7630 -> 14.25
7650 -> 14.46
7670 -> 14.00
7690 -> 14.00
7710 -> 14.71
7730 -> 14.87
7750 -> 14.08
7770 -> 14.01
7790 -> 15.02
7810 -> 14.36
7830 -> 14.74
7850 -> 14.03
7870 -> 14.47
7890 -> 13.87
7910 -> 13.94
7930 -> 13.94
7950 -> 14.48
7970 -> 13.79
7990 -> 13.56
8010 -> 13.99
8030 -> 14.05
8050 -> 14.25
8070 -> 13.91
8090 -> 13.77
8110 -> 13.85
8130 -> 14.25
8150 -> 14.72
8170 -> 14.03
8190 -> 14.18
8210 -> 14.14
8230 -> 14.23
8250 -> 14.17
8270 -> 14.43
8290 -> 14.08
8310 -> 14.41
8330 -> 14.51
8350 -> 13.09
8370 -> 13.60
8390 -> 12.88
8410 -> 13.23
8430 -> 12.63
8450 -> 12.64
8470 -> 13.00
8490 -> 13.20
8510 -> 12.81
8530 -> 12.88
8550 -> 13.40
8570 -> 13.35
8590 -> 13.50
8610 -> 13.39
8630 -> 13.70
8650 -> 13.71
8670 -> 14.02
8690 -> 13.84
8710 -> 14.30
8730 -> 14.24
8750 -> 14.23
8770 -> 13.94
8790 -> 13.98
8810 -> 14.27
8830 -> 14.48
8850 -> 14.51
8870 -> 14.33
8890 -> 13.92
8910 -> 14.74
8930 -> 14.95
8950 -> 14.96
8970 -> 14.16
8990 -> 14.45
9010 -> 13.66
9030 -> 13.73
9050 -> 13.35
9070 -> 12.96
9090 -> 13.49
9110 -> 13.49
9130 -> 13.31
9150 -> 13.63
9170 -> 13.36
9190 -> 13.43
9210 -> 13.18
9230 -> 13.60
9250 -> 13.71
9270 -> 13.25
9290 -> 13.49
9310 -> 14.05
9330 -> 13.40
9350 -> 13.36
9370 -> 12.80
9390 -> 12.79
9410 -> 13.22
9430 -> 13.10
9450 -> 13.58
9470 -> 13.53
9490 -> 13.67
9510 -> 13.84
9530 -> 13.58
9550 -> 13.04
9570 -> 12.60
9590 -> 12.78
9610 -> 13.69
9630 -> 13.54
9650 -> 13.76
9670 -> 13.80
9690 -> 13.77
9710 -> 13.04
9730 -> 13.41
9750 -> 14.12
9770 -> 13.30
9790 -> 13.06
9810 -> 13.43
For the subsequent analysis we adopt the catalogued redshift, 0.182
